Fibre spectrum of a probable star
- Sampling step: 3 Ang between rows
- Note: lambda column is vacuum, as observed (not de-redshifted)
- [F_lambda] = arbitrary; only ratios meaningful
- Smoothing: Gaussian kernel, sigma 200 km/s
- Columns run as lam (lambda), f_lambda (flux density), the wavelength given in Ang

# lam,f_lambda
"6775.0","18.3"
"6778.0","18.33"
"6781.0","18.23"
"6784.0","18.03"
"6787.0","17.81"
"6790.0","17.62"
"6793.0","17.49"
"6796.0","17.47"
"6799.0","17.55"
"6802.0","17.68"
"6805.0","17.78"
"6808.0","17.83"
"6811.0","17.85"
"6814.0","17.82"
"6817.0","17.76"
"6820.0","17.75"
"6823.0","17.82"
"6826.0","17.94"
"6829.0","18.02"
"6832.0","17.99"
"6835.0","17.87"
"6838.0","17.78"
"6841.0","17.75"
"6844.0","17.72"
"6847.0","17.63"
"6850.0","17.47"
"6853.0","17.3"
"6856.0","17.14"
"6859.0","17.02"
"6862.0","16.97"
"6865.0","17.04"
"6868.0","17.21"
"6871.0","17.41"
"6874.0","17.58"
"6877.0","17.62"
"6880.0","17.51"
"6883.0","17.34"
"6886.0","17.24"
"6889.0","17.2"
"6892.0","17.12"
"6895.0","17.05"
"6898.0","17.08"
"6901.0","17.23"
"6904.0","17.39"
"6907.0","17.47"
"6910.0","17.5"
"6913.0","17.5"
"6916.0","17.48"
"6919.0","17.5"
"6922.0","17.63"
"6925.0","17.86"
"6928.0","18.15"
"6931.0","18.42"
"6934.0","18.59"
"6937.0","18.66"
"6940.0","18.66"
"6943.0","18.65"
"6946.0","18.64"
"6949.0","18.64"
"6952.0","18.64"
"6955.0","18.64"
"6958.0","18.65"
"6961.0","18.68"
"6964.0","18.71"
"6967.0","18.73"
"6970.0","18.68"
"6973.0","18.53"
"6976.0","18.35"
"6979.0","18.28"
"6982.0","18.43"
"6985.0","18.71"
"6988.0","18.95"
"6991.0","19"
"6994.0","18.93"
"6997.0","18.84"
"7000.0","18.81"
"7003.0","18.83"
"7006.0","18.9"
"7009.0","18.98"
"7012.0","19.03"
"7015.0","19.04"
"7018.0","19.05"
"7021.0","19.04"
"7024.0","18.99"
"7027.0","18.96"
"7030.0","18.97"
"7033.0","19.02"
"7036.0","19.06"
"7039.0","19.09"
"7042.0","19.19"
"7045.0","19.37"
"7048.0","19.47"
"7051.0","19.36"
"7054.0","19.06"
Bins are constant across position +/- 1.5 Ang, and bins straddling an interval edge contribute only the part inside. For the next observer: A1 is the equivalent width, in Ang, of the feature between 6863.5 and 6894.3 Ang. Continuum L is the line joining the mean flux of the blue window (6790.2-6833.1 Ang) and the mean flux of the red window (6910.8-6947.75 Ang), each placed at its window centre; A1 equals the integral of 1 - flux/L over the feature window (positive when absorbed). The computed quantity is 1.1 Ang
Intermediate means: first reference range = 17.8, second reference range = 18.1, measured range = 17.3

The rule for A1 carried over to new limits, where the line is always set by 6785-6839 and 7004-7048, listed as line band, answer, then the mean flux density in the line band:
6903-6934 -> 1.14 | 17.7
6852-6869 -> 0.90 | 17.1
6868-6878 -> 0.36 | 17.5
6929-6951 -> -0.07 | 18.6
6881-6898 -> 0.98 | 17.2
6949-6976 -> 0.06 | 18.6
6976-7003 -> 0.16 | 18.7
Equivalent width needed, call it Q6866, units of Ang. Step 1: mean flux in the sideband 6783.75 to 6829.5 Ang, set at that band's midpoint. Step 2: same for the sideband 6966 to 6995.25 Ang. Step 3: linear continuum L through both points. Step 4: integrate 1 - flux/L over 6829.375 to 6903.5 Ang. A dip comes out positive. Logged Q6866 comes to 2.73 Ang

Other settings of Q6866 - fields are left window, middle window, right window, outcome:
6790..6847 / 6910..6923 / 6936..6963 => 0.6 Ang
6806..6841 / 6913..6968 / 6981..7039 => 0.5 Ang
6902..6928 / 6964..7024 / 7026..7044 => -0.8 Ang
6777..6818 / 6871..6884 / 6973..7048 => 0.5 Ang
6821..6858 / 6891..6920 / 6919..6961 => 1.3 Ang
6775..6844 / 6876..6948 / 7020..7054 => 2.7 Ang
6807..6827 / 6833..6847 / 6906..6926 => 0.0 Ang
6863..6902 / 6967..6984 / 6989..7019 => 0.1 Ang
